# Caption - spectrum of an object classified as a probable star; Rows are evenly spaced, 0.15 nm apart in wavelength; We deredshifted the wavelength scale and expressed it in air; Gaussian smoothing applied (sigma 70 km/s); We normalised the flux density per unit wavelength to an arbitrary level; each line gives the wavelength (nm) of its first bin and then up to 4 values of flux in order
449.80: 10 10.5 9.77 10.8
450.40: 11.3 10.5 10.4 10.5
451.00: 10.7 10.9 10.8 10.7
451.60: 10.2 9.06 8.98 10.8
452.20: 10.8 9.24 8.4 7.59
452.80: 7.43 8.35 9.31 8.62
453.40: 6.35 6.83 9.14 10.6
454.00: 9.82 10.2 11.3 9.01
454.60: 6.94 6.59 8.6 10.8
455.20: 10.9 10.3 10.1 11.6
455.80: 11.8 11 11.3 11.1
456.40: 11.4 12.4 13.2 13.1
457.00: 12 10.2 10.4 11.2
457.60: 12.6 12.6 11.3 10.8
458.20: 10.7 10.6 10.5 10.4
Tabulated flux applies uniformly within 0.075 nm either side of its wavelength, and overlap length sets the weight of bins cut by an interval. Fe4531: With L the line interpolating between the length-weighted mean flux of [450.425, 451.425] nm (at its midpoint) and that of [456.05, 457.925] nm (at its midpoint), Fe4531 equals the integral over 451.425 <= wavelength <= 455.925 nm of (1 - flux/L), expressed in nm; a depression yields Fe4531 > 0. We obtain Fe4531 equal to 0.73 nm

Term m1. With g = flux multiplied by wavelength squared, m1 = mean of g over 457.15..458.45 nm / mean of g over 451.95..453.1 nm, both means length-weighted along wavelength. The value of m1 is 1.28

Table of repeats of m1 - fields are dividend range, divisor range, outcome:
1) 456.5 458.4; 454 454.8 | 1.31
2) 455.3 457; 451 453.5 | 1.28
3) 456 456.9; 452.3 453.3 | 1.46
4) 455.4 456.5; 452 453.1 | 1.27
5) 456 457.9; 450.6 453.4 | 1.26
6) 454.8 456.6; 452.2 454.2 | 1.27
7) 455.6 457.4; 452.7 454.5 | 1.32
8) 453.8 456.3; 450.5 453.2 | 1.06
